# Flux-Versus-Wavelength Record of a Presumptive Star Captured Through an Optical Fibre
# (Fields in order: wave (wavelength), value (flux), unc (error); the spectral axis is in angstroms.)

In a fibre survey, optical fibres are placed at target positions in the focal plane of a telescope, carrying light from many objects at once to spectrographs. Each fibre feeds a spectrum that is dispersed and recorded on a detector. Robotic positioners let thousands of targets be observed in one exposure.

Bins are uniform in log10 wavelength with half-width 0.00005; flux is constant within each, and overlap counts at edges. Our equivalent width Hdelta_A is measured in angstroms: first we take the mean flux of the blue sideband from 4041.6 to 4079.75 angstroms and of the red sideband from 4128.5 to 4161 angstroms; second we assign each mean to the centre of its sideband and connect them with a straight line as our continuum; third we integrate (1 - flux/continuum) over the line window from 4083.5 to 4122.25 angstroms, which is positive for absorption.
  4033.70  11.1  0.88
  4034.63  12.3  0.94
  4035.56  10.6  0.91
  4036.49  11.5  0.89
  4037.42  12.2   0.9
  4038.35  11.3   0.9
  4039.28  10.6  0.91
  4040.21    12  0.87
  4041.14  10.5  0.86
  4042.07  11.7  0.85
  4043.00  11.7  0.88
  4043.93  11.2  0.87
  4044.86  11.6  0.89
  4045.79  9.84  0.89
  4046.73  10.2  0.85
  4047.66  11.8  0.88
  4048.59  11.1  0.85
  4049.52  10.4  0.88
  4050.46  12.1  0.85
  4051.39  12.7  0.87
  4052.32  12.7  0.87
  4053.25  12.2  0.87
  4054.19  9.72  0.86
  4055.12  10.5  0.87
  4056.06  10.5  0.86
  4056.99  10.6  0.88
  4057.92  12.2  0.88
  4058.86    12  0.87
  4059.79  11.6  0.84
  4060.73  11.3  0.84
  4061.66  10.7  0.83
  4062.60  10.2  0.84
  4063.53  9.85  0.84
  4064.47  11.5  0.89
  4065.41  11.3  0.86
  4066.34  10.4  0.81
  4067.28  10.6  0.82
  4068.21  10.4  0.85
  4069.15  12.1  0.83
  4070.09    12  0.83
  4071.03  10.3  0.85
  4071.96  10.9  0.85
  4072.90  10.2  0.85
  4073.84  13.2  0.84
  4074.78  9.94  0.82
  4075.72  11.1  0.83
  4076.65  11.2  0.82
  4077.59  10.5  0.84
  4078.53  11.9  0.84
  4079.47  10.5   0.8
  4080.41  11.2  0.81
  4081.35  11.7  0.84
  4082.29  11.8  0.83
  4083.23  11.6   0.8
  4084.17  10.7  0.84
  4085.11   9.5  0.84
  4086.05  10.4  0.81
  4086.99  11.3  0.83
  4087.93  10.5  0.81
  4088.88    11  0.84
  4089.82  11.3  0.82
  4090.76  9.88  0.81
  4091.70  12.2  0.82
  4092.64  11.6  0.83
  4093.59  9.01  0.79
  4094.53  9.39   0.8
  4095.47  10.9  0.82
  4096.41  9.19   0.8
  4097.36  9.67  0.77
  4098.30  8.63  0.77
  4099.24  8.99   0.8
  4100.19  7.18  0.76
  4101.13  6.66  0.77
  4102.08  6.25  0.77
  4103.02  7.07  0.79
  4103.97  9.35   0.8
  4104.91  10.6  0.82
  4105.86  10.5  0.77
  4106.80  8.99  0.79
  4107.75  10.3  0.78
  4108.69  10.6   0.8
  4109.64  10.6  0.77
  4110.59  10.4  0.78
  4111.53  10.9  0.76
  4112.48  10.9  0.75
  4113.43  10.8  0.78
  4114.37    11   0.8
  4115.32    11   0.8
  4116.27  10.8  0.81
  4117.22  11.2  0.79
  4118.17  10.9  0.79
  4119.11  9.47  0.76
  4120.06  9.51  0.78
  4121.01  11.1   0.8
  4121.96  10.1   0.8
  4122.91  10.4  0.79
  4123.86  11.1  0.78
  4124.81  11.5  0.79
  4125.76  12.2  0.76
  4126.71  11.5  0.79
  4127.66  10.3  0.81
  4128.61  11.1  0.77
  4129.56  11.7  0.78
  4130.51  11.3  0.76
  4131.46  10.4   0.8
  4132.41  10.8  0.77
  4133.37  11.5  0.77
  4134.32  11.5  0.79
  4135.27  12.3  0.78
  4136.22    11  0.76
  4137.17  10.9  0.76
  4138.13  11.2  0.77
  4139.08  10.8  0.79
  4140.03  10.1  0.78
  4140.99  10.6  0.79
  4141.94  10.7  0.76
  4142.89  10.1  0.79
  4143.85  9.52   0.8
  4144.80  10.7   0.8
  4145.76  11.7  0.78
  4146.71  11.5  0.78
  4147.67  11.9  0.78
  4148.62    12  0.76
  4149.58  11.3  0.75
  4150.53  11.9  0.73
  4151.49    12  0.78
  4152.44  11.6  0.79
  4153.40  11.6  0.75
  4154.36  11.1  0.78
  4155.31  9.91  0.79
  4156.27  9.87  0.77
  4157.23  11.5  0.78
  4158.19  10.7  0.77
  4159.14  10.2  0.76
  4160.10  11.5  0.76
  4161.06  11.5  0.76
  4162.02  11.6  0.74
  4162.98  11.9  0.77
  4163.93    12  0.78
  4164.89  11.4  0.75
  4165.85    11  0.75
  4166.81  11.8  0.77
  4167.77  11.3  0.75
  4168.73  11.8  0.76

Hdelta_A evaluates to 3.8 angstroms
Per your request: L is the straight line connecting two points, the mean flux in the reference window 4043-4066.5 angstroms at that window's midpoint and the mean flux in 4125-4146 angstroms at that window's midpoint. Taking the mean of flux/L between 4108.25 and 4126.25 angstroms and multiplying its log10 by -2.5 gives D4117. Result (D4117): 0.03 mag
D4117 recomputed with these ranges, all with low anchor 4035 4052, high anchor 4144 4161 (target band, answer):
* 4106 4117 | 0.07 mag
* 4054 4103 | 0.08 mag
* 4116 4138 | 0.02 mag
